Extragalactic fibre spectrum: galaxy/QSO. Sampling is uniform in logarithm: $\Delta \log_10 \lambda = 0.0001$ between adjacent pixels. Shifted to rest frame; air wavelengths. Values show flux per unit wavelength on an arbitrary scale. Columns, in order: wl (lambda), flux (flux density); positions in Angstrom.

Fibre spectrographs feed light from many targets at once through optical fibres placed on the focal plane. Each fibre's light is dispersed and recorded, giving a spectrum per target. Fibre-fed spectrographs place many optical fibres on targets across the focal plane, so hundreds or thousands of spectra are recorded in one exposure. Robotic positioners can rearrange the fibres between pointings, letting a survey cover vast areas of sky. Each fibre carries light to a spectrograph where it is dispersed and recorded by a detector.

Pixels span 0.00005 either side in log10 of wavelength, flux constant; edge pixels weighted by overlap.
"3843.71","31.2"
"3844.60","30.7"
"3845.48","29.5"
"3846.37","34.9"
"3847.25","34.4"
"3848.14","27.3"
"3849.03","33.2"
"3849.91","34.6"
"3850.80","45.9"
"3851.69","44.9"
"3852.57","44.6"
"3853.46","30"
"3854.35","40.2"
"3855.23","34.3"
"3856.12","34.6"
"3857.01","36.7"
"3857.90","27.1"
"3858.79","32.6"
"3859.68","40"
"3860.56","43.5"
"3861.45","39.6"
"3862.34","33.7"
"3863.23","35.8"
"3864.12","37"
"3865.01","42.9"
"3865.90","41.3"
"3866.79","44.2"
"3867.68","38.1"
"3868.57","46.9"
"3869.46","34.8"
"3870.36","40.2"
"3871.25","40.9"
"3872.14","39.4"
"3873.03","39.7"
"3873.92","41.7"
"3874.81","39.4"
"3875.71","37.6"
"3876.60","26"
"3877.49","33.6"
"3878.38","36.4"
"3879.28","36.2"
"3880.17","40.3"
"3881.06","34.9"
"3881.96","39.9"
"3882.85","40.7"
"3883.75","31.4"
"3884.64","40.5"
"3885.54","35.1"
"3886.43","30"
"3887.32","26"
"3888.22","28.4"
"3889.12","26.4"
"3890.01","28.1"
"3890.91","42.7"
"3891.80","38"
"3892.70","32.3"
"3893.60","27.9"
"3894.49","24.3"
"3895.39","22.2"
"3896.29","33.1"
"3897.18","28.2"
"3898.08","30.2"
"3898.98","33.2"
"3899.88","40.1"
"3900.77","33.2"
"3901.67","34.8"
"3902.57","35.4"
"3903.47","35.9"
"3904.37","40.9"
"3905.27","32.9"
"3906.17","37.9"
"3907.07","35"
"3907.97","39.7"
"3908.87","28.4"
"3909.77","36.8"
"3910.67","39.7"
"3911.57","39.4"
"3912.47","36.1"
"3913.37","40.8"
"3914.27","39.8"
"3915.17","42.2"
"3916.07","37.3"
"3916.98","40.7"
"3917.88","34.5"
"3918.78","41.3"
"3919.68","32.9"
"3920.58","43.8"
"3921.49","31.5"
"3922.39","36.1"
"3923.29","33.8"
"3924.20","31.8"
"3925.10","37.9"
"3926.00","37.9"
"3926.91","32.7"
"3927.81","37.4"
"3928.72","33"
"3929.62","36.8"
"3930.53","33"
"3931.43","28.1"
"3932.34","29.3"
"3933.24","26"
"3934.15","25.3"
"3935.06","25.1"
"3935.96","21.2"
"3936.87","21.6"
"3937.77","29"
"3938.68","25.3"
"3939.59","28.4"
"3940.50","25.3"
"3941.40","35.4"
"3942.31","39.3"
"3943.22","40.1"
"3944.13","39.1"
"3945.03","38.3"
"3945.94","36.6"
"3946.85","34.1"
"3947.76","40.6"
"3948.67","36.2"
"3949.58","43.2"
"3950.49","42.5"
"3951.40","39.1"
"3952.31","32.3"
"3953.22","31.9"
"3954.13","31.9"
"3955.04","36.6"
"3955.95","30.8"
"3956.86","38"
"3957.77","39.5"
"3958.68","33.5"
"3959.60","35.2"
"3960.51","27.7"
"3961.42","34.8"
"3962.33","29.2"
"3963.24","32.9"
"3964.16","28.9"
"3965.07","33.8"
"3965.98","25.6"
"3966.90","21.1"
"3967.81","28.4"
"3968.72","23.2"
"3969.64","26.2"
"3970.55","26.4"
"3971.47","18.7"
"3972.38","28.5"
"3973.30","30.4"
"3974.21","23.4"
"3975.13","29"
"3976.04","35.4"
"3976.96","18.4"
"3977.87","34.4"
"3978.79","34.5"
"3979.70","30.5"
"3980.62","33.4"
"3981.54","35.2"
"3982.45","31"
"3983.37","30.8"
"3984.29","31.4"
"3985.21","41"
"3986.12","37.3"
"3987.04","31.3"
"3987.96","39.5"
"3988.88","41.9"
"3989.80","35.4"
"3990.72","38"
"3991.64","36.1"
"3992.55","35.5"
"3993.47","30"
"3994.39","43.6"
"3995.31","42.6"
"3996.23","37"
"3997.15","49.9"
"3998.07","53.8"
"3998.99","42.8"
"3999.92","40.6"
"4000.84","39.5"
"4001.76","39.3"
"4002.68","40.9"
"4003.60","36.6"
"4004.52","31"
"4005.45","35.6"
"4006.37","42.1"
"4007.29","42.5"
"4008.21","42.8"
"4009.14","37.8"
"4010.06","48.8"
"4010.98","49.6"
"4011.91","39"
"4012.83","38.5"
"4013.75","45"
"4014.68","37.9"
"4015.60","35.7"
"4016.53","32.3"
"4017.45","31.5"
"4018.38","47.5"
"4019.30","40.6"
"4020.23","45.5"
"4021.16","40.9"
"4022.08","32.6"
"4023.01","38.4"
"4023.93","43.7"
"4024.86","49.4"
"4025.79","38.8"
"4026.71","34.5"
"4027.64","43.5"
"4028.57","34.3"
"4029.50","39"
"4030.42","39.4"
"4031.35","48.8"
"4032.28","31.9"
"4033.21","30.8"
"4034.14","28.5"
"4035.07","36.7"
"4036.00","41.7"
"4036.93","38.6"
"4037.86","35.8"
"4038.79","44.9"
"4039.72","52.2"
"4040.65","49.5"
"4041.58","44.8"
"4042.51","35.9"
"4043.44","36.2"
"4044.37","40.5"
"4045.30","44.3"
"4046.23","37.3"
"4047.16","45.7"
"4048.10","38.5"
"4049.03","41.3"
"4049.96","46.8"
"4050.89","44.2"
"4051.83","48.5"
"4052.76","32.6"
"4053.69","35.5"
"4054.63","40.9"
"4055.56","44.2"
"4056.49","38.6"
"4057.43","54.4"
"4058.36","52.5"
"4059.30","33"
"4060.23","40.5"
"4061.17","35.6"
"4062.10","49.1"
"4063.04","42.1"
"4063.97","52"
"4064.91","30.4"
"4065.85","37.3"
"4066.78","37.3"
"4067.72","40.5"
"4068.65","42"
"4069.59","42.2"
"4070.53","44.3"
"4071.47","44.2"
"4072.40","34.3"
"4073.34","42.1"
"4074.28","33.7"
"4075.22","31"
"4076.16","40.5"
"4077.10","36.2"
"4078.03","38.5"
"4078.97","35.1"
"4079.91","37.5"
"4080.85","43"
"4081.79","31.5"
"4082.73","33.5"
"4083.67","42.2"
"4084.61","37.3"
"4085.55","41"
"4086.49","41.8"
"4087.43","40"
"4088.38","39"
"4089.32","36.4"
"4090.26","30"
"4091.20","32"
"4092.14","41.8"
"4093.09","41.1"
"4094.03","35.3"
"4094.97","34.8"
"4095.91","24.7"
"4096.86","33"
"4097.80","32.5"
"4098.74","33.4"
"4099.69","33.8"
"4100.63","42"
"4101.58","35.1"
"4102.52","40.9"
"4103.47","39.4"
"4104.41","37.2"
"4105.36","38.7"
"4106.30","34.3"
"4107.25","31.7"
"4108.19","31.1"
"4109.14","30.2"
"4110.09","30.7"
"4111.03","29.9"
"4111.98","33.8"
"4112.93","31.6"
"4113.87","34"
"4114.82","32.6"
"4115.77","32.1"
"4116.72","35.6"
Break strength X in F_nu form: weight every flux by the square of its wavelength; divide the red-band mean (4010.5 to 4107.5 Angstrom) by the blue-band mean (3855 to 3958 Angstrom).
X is 1.21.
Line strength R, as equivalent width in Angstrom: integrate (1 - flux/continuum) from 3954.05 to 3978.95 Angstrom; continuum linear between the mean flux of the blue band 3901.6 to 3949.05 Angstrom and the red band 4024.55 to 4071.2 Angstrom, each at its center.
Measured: 4.68 Angstrom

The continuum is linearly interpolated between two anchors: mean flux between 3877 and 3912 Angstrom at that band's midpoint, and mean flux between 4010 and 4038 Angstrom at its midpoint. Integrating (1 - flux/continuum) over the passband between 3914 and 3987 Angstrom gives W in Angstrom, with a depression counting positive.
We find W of 7.3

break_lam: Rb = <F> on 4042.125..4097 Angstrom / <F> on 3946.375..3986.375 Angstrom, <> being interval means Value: 1.23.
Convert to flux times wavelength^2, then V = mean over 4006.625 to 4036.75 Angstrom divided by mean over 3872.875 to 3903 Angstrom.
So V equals 1.26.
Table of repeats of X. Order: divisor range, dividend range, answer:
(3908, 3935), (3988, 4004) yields 1.19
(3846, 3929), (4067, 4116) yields 1.12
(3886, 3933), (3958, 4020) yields 1.07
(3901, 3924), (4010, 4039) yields 1.12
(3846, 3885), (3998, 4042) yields 1.16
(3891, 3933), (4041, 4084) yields 1.24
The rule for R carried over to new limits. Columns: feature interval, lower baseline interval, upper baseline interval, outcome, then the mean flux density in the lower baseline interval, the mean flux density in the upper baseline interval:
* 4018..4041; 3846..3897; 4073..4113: -2.8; 35.9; 35.8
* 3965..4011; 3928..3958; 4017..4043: 2.2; 33.1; 40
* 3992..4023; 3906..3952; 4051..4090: -2.2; 34.8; 39.8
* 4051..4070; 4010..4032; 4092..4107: -1.7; 40.4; 35.9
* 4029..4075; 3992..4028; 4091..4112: -3.6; 40.4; 34.7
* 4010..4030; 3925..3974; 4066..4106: -3.1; 31.8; 37.4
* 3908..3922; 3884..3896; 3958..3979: -3.5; 30.9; 28.7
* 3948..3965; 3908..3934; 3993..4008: 1.4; 35.6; 40.5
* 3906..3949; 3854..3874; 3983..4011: 5.0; 38.4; 39.4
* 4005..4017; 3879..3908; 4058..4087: -1.0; 33.7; 39.4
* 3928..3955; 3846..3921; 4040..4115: 2.9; 36.2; 38.3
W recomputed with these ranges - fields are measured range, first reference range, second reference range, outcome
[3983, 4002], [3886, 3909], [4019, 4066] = -0.47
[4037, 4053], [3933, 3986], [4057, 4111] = -2.93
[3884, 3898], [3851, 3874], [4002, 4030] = 2.89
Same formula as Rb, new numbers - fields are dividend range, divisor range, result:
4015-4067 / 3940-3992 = 1.23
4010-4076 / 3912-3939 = 1.21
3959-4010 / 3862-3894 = 0.95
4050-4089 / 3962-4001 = 1.20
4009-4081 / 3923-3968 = 1.23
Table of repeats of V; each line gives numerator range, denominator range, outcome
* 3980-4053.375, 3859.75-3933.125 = 1.18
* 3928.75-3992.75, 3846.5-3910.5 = 0.94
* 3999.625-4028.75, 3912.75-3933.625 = 1.17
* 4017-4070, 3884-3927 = 1.26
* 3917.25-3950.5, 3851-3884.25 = 0.92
